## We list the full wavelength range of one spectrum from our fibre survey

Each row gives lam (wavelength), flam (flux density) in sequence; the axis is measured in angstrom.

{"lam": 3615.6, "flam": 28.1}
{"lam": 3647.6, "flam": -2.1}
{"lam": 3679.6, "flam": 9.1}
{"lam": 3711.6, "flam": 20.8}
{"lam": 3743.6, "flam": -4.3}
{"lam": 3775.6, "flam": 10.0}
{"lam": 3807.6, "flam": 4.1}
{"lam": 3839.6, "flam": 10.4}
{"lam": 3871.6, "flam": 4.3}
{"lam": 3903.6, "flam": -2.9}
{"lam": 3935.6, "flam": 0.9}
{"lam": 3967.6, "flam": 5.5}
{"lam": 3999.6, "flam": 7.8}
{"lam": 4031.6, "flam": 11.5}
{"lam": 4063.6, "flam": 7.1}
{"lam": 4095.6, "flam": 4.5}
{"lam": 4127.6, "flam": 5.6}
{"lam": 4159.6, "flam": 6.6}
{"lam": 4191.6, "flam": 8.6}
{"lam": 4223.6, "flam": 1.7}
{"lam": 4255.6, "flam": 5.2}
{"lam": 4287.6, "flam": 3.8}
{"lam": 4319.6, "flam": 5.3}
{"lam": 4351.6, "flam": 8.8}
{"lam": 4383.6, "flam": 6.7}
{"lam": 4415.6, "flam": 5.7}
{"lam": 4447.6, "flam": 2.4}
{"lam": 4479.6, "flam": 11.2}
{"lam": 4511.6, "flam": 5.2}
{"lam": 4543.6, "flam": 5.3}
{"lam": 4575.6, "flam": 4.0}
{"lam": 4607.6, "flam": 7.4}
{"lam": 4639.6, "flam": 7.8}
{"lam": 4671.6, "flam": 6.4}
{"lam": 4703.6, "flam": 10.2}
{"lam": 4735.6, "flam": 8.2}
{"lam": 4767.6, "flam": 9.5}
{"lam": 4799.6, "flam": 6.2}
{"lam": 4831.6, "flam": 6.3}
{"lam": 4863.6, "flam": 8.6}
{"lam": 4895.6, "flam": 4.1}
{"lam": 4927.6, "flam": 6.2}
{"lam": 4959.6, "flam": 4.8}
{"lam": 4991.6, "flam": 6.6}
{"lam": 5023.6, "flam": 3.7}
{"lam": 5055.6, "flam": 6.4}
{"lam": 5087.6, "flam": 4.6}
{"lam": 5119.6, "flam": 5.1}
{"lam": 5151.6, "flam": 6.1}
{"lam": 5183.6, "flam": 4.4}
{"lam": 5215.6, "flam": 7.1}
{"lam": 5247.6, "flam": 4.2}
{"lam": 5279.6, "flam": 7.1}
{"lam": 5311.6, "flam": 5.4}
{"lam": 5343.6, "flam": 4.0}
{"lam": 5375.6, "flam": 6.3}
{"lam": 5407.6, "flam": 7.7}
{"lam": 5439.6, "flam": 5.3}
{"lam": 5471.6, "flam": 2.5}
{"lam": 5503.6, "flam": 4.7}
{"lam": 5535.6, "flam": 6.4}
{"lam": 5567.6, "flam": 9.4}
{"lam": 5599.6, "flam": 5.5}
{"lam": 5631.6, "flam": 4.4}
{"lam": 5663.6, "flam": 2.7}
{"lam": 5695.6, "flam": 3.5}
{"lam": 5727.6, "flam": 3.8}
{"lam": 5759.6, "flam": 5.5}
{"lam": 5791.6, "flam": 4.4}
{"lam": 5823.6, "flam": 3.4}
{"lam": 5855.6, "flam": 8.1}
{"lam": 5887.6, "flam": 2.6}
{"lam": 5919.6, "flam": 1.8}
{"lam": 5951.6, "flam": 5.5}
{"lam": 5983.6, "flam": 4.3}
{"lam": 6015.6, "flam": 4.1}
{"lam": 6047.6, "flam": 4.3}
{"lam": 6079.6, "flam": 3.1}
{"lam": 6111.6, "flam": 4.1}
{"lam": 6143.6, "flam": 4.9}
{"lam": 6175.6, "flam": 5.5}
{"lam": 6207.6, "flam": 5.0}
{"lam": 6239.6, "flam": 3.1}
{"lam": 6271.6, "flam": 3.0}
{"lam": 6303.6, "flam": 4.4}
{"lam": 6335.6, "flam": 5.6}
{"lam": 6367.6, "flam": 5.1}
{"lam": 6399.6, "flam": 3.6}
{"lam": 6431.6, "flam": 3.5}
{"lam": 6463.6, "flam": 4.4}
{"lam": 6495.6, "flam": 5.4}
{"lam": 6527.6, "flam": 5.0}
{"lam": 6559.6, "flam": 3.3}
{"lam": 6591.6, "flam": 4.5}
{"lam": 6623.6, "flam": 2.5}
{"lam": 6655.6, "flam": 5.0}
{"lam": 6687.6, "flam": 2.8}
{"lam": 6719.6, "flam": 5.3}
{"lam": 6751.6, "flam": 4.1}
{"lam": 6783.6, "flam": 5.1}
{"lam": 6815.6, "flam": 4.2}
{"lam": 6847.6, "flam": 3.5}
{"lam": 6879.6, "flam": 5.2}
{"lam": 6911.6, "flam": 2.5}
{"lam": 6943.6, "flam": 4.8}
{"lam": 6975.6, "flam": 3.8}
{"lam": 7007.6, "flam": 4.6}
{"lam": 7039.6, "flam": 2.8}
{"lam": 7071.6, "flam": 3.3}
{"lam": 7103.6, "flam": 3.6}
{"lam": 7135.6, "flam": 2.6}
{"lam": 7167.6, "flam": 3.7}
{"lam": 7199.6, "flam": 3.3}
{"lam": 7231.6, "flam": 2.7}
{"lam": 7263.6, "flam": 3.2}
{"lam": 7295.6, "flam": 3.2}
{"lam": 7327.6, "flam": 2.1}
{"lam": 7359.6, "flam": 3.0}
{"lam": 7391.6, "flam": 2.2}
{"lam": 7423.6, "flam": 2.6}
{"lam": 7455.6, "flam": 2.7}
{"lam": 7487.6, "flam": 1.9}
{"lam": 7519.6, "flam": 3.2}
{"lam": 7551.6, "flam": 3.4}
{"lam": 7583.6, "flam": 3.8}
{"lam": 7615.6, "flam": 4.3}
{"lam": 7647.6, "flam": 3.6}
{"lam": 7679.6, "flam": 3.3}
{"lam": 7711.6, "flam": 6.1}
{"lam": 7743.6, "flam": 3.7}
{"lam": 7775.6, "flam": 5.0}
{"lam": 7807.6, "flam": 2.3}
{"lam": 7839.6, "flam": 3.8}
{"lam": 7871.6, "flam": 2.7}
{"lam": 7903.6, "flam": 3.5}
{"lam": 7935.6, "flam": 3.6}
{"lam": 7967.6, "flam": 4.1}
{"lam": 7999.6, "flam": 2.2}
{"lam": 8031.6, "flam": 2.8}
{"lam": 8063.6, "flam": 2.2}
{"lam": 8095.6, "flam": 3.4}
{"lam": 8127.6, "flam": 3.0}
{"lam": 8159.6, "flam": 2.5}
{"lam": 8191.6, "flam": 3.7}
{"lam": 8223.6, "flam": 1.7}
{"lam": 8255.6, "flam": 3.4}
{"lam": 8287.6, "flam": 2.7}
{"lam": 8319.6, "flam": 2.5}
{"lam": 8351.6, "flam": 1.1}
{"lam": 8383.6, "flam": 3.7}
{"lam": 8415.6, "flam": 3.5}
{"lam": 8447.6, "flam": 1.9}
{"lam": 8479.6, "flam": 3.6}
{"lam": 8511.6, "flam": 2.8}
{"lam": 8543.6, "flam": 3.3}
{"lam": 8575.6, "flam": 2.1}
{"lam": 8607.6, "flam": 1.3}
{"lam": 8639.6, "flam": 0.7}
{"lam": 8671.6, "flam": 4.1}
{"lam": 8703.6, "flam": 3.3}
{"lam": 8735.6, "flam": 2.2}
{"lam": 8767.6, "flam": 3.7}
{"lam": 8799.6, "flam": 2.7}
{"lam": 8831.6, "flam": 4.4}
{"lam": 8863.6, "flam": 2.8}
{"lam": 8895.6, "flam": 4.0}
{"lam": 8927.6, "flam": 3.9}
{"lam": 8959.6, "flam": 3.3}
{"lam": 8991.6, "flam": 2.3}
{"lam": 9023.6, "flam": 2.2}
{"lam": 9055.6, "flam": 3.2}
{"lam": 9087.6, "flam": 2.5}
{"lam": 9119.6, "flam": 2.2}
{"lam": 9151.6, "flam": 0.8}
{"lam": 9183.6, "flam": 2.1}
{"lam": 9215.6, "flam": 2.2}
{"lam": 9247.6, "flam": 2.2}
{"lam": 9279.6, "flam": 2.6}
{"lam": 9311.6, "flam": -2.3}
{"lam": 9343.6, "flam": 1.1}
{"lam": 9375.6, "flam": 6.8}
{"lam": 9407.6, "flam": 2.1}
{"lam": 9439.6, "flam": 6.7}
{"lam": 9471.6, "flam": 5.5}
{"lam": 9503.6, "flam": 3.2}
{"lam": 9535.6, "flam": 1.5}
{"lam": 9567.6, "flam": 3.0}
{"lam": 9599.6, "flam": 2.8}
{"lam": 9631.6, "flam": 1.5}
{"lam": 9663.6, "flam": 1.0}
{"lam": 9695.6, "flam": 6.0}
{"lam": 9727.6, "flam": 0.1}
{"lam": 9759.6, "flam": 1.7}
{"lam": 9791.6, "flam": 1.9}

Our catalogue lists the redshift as 0.174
